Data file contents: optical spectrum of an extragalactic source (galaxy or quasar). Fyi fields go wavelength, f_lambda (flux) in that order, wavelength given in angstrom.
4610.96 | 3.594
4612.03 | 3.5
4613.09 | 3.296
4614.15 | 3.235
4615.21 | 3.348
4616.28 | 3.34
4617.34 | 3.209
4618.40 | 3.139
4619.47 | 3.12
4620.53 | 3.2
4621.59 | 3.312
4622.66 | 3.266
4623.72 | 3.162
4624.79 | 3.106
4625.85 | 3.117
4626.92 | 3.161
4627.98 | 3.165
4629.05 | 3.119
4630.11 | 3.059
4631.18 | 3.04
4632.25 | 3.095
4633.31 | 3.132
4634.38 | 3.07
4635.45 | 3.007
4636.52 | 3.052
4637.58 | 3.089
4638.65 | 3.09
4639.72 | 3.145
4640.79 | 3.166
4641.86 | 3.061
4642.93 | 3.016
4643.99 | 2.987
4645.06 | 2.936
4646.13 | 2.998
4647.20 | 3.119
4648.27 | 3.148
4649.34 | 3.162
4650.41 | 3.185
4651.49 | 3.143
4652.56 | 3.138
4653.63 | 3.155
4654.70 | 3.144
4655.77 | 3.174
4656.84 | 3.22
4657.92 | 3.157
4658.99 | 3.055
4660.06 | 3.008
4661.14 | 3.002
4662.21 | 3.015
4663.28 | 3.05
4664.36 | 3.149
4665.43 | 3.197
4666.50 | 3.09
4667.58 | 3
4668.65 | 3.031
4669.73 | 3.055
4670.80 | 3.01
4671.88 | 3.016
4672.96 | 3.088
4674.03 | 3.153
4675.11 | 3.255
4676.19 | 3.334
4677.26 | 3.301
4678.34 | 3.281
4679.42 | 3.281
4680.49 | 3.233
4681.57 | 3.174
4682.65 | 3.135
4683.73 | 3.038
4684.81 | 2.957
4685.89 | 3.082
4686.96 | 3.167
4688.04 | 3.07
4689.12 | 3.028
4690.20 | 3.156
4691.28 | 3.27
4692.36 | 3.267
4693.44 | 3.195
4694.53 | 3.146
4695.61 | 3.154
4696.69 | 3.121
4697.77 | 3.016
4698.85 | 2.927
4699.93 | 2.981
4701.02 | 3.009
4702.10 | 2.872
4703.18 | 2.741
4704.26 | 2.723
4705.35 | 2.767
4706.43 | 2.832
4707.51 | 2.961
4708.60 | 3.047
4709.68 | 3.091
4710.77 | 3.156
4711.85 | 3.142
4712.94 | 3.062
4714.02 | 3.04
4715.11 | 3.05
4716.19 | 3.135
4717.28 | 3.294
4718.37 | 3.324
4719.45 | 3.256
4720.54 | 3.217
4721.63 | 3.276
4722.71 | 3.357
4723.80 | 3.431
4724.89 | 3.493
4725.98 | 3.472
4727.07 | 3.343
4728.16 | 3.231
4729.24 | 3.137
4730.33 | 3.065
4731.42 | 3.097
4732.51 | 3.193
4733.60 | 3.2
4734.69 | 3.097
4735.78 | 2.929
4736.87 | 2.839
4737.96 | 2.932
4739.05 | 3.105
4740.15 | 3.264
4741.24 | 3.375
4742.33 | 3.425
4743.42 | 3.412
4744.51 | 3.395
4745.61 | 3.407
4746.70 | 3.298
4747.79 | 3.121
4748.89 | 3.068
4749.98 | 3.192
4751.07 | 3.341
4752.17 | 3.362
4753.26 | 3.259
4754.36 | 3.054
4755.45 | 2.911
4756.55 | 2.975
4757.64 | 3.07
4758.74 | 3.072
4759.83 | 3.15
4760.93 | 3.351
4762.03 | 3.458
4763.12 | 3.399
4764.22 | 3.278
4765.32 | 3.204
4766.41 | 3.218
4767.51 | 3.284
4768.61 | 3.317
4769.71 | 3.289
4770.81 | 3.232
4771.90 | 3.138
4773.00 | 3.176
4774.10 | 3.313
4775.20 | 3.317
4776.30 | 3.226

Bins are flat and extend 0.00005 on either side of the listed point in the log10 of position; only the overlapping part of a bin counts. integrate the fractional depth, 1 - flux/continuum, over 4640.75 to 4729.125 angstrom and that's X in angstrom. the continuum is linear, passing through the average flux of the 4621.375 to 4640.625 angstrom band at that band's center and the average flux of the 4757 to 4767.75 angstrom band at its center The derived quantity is 1.46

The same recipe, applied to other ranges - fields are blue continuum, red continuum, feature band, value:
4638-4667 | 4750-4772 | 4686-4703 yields 0.3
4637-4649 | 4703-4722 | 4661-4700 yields -0.7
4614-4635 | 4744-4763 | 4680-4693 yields 0.2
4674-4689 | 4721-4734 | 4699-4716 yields 1.4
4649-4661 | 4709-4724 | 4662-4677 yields 0.2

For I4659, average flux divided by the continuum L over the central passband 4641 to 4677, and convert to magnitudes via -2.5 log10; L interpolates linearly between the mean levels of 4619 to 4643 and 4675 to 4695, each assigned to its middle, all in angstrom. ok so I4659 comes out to 0.02 mag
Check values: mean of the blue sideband 3.12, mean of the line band 3.1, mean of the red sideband 3.18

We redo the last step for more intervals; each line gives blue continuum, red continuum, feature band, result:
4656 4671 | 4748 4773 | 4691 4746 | 0.00 mag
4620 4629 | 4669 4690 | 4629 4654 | 0.03 mag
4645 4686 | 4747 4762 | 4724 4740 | 0.00 mag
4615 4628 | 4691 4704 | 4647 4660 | 0.00 mag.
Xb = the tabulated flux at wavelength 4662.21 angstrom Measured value 3.015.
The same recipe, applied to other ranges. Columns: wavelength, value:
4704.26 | 2.723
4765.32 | 3.204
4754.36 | 3.054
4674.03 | 3.153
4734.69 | 3.097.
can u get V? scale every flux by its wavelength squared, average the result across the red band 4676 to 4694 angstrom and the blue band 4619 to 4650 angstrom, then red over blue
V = 1.04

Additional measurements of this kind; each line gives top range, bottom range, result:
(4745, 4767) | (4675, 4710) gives 1.07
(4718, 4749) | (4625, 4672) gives 1.09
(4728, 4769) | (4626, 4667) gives 1.08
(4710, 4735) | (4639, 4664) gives 1.07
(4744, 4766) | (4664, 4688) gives 1.06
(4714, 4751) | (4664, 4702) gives 1.05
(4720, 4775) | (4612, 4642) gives 1.07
